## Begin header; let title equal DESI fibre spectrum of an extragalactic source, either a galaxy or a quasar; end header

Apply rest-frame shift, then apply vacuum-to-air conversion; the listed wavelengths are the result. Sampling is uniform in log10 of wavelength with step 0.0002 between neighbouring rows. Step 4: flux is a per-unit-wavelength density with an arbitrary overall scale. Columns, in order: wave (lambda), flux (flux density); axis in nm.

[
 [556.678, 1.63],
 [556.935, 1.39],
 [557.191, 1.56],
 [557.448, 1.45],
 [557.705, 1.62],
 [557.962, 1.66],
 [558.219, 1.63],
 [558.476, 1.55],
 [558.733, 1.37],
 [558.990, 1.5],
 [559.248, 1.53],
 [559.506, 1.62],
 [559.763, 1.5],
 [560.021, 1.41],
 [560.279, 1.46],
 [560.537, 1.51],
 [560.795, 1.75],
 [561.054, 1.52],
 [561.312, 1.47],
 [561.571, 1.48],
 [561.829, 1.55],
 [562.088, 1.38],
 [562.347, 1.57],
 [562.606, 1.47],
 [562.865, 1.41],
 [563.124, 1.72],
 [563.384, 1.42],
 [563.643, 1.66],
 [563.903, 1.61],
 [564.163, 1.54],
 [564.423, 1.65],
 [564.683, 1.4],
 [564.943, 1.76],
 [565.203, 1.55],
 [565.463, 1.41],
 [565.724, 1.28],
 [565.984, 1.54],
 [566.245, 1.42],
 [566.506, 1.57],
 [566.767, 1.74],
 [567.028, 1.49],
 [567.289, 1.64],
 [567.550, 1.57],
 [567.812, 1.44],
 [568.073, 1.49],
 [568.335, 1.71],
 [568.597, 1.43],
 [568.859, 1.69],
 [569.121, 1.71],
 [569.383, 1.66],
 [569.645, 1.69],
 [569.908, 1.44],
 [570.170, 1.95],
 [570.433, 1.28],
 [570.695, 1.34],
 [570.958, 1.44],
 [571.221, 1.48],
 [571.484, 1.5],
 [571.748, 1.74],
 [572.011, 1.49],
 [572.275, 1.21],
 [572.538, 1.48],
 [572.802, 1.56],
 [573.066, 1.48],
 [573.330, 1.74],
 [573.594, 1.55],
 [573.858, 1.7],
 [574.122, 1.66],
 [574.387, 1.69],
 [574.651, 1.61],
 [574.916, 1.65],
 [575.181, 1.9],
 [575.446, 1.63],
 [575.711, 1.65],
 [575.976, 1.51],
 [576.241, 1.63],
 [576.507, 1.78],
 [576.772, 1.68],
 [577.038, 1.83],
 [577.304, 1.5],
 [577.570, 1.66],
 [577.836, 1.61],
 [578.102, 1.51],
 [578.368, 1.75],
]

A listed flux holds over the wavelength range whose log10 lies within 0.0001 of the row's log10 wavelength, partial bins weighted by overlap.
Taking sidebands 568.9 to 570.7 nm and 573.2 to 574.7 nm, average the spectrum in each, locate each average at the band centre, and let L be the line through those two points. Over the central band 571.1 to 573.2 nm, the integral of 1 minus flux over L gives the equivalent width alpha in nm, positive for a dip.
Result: 0.18 nm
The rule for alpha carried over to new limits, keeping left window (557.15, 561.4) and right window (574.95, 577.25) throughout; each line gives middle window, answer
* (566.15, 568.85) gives 0.09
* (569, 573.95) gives 0.30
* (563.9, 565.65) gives 0.04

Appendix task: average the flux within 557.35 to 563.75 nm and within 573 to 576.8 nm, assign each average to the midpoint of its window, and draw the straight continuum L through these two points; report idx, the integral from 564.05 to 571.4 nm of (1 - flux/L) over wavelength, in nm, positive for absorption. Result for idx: 0.22 nm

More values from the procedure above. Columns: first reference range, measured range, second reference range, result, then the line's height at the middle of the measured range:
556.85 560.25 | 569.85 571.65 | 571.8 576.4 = 0.099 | 1.58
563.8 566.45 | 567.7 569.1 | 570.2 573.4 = -0.059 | 1.5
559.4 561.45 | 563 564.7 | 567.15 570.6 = -0.032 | 1.55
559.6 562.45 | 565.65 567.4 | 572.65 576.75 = 0.038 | 1.57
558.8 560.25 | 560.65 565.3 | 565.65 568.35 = -0.103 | 1.52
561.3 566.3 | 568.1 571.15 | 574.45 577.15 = 0.052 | 1.6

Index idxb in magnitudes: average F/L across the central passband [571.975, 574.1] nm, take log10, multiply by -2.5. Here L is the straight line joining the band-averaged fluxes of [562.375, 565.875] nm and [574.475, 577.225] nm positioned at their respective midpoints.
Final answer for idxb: 0.08 mag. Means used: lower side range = 1.53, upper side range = 1.68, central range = 1.54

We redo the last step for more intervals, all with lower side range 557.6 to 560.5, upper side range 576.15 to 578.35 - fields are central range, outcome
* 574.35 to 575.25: -0.04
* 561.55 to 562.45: 0.04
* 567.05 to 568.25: 0.04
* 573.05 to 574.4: -0.01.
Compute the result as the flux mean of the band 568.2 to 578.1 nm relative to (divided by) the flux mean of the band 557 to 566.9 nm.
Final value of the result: 1.04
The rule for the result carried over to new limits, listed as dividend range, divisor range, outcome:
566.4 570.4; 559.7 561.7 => 1.06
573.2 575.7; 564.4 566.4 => 1.12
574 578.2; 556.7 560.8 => 1.08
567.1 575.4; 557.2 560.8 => 1.03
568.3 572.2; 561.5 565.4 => 1.01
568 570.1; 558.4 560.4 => 1.08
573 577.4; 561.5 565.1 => 1.08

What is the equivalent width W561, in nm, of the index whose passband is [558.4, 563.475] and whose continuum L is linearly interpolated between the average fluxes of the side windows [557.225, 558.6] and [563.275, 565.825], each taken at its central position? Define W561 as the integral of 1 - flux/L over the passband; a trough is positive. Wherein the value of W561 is 0.16 nm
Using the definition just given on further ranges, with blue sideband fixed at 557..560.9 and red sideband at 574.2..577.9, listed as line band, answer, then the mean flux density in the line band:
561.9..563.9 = 0.05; 1.53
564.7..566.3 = 0.10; 1.49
